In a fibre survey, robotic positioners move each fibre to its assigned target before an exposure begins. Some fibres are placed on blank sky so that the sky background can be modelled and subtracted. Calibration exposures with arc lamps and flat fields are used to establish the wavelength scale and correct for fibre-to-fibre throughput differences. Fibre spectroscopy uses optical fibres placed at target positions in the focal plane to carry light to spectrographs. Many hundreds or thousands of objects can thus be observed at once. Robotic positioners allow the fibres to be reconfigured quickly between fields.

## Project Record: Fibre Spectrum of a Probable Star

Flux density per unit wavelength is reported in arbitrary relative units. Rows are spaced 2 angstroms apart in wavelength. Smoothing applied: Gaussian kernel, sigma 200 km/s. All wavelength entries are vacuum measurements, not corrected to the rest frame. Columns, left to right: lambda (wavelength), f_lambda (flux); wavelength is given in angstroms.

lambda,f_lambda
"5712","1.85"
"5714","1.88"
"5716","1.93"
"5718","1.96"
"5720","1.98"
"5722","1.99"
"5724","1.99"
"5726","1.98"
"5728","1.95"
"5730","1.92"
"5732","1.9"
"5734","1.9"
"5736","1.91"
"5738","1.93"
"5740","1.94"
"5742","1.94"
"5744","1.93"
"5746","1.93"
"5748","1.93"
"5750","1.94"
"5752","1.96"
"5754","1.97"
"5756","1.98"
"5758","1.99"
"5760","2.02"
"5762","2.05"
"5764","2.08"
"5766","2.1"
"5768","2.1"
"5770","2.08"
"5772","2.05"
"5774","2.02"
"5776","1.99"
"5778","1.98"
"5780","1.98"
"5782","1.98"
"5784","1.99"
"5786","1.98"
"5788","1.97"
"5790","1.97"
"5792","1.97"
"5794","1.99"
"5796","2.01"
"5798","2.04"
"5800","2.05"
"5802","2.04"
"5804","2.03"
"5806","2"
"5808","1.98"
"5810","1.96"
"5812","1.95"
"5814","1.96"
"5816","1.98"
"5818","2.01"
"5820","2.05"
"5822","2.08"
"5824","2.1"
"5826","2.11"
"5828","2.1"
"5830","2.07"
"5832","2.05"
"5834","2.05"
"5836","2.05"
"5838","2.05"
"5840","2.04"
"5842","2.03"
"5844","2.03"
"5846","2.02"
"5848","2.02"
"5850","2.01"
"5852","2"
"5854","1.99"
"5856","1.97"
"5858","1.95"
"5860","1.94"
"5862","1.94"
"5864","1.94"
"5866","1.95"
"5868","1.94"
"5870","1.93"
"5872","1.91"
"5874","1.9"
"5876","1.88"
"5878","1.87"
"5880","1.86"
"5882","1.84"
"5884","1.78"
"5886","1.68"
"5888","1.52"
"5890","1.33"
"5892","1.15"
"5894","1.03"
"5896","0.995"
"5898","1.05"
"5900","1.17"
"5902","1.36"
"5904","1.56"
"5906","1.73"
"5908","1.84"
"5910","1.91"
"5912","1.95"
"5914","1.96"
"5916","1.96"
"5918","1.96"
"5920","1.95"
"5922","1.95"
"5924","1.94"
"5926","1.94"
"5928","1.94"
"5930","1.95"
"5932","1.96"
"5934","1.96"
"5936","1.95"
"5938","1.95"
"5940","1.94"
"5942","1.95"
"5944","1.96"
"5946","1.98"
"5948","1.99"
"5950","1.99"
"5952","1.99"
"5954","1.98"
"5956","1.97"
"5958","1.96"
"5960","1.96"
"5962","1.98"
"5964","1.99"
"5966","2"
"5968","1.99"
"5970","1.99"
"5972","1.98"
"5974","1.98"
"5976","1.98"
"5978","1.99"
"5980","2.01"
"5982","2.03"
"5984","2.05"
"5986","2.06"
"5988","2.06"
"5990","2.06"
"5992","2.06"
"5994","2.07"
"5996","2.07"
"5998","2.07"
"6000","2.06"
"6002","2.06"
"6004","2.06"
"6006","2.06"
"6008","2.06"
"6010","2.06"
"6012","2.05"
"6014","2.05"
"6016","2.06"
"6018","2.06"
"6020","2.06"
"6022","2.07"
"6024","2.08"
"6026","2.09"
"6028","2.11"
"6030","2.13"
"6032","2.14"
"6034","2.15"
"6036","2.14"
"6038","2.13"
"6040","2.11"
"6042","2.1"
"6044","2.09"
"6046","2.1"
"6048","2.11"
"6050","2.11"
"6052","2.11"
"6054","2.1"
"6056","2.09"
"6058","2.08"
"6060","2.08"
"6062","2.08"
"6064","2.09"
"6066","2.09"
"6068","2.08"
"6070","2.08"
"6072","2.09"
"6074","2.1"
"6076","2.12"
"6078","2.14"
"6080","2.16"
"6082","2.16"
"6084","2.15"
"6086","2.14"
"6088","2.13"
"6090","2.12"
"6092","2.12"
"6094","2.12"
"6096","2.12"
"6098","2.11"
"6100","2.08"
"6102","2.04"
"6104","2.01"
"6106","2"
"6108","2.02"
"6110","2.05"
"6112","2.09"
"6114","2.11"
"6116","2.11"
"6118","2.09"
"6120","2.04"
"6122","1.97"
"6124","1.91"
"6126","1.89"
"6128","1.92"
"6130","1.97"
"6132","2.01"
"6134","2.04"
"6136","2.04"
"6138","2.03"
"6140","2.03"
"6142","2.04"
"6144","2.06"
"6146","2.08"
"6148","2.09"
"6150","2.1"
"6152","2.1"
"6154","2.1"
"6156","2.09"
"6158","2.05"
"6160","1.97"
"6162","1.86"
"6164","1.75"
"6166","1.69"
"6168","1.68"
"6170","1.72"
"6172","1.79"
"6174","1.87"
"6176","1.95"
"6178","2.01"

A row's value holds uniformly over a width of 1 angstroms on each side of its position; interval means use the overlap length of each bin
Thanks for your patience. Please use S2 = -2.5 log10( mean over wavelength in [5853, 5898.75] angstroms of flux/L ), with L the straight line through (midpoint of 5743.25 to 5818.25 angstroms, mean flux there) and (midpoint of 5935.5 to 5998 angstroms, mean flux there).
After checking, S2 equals 0.167 mag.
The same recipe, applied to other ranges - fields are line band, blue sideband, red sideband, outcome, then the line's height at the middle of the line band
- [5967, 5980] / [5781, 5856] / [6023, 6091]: 0.049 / 2.08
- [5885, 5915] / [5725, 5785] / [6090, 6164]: 0.327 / 2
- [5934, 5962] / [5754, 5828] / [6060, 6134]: 0.042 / 2.04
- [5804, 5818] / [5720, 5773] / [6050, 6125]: 0.011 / 2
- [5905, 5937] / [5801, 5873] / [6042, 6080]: 0.062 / 2.04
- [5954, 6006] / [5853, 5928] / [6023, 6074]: -0.039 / 1.95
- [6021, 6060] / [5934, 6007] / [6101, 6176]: -0.058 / 2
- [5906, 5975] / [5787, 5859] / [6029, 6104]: 0.057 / 2.06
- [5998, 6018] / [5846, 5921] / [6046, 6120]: -0.049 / 1.97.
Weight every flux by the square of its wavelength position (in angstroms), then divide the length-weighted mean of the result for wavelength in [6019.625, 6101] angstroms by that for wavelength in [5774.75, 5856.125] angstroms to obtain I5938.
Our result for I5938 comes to 1.1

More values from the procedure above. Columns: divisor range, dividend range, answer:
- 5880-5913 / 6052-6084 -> 1.48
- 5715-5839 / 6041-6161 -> 1.16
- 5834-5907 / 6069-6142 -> 1.27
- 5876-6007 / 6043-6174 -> 1.15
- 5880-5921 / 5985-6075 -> 1.37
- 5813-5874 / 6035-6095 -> 1.13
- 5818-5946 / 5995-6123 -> 1.19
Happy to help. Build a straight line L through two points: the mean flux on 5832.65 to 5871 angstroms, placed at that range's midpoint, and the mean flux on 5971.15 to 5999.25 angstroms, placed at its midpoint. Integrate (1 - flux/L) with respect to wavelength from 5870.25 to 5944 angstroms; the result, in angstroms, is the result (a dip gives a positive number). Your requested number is 9.8 angstroms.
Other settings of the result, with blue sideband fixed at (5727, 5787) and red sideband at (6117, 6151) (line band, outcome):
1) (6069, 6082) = -0.7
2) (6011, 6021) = -0.2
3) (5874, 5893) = 3.1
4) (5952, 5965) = 0.2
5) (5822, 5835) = -0.6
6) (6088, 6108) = -0.6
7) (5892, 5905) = 5.2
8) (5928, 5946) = 0.4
